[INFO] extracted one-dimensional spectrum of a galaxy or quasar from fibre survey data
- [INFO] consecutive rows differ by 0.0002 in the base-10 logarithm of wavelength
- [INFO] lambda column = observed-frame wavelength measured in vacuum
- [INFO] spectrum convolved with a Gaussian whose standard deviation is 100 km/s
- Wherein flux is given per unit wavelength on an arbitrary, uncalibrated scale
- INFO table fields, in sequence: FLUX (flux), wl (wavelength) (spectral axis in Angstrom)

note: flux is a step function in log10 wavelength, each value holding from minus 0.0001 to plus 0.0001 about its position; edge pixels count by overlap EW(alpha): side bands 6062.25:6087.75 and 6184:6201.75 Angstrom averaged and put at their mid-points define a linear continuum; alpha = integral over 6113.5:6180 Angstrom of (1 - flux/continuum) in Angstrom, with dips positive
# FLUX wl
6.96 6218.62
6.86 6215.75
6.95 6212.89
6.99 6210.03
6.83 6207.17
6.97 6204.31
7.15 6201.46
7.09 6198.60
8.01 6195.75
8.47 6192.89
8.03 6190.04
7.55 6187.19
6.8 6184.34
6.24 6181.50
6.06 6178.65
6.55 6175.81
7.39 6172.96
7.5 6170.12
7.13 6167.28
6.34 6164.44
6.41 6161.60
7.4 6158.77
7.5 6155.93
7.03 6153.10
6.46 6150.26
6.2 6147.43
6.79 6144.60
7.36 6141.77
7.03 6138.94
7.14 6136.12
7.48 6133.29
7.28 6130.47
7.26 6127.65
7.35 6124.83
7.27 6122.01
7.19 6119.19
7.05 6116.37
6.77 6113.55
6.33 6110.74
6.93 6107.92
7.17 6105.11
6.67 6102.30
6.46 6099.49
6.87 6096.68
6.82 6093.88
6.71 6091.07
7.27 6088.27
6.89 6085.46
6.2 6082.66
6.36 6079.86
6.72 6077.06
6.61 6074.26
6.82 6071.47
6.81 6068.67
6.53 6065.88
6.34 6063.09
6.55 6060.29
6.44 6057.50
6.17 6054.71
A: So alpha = 2.2 Angstrom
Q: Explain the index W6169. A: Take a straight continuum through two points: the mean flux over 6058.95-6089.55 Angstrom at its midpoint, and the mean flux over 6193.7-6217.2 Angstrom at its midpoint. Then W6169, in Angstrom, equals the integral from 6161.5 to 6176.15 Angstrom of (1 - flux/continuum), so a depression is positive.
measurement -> 0.10 Angstrom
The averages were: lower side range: 6.64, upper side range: 7.14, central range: 6.95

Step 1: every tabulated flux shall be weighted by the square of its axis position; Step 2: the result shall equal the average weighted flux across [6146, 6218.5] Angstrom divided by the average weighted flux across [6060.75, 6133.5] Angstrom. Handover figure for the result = 1.06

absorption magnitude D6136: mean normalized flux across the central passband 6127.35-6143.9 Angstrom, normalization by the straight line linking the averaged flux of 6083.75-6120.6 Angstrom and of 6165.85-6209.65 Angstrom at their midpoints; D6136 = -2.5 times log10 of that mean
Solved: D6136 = -0.04 mag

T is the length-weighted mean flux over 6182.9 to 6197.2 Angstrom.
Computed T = 7.77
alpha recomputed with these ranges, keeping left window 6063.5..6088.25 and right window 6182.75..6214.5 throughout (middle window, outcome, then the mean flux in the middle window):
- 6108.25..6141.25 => -0.9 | 7.11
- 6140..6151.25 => 0.5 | 6.72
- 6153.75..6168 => 0.3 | 6.95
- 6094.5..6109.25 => -0.1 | 6.82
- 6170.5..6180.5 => 0.7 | 6.73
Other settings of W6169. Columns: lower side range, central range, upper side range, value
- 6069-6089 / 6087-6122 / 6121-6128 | 0.79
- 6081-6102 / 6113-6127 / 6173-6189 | -0.87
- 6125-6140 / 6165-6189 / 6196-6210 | 0.85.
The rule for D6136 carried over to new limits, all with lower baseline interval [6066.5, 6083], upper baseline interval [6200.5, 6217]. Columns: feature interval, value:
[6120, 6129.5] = -0.08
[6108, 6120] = -0.02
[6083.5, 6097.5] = -0.04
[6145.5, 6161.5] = -0.01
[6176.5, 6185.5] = 0.08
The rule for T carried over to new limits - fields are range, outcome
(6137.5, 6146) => 7.06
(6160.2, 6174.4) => 6.95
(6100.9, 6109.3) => 6.93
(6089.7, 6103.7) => 6.71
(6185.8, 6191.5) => 7.8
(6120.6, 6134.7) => 7.33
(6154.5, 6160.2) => 7.45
